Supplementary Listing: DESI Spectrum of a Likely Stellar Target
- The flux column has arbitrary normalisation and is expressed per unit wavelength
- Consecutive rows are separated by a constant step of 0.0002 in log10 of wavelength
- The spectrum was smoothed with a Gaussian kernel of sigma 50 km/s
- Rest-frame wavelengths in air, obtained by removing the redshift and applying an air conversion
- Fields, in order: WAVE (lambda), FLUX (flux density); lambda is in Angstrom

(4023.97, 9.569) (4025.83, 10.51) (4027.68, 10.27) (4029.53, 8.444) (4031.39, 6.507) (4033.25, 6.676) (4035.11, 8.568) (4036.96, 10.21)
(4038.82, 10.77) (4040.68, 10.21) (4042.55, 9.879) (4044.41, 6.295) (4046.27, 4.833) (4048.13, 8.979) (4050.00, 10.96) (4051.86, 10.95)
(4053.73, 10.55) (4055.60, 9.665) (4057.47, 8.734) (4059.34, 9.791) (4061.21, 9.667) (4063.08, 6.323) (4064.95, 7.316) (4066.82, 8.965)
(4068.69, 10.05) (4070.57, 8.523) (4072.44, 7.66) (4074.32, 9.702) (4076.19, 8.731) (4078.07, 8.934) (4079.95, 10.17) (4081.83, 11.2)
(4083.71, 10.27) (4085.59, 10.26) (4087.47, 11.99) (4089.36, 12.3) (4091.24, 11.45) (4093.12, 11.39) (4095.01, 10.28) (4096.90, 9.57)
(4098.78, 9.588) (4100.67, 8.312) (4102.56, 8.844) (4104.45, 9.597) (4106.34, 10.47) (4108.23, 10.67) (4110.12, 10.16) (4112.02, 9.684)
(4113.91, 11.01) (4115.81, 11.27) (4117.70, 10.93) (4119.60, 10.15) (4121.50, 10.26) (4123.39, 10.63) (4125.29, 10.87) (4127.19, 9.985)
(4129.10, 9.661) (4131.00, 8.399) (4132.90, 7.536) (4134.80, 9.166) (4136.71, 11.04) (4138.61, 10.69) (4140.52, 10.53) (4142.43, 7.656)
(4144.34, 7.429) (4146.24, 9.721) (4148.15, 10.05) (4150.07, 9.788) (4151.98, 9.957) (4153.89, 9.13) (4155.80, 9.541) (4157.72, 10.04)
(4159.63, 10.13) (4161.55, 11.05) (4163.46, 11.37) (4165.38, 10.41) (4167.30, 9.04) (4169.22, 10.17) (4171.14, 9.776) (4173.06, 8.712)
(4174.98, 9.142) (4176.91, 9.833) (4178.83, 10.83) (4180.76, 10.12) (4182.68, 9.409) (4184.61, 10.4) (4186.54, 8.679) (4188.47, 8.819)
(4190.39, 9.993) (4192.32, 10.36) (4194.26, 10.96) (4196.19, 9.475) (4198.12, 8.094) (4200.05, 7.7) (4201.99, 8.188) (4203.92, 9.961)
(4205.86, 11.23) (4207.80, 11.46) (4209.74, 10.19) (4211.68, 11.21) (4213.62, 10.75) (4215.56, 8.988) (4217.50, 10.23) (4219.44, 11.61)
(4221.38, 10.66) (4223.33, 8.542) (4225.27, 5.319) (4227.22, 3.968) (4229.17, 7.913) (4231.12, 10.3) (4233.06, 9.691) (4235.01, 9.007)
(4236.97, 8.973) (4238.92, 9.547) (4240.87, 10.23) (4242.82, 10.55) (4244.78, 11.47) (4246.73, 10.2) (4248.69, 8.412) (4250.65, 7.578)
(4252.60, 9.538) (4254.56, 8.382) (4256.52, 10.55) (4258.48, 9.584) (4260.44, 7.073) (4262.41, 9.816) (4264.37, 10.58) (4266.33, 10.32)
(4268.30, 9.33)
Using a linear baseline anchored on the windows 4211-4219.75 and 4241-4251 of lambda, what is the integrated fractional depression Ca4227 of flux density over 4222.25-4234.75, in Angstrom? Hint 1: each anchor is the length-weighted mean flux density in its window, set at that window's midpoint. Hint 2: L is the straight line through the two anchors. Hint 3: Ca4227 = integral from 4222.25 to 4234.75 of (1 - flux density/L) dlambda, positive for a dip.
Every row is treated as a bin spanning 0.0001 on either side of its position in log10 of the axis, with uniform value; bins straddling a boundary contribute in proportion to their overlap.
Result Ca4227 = 3.0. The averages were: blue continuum 10.5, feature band 7.73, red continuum 9.82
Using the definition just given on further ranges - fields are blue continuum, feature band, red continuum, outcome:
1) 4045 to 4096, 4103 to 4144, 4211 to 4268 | -1.93 Angstrom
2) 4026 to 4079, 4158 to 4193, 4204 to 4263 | -2.43 Angstrom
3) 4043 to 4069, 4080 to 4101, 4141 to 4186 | -3.62 Angstrom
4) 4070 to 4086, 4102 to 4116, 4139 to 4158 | -1.10 Angstrom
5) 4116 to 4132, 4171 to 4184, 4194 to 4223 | 0.45 Angstrom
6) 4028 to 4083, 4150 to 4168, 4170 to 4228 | -1.38 Angstrom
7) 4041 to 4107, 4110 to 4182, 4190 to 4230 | -3.51 Angstrom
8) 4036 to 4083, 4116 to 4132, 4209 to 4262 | -1.65 Angstrom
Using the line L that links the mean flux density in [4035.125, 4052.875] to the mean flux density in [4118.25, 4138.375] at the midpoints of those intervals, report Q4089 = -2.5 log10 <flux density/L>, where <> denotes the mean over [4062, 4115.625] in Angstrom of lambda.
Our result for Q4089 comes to -0.028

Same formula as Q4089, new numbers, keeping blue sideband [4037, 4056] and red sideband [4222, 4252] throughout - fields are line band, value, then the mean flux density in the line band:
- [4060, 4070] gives 0.10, 8.5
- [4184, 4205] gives -0.05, 9.32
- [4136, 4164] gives -0.09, 9.85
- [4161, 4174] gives -0.12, 10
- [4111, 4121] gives -0.16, 10.6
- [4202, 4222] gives -0.18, 10.5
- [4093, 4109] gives -0.07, 9.77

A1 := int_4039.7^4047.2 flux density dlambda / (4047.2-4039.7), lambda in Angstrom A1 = 7.82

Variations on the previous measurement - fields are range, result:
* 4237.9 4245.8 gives 10.4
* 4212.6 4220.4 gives 10.4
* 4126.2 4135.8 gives 8.96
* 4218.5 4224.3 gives 10.3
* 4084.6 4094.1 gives 11.5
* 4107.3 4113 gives 10.2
